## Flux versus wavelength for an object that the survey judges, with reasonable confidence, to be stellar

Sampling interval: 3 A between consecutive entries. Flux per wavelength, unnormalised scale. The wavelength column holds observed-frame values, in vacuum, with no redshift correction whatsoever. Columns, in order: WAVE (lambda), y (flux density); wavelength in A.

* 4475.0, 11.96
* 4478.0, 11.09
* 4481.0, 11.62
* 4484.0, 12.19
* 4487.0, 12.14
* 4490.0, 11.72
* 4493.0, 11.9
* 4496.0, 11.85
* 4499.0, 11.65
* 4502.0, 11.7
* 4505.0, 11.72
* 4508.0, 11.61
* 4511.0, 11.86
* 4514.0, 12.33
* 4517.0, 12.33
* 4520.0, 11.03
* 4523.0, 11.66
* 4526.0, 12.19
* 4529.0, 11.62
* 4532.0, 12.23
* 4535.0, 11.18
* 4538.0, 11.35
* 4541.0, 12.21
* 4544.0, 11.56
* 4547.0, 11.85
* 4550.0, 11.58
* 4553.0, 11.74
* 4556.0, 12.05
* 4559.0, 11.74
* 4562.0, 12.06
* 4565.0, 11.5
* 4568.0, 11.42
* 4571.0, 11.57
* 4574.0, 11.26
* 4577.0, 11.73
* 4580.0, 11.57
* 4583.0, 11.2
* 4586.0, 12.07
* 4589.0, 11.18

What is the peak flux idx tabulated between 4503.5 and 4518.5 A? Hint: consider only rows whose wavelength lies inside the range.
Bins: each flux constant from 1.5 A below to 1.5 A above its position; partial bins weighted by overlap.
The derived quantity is 12.33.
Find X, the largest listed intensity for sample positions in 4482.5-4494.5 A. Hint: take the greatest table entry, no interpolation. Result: 12.19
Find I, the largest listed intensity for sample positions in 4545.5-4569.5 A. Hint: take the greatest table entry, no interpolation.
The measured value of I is 12.06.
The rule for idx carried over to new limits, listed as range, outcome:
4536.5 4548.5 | 12.21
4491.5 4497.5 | 11.9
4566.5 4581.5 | 11.73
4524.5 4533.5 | 12.23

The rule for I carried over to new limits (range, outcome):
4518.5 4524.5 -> 11.66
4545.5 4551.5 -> 11.85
